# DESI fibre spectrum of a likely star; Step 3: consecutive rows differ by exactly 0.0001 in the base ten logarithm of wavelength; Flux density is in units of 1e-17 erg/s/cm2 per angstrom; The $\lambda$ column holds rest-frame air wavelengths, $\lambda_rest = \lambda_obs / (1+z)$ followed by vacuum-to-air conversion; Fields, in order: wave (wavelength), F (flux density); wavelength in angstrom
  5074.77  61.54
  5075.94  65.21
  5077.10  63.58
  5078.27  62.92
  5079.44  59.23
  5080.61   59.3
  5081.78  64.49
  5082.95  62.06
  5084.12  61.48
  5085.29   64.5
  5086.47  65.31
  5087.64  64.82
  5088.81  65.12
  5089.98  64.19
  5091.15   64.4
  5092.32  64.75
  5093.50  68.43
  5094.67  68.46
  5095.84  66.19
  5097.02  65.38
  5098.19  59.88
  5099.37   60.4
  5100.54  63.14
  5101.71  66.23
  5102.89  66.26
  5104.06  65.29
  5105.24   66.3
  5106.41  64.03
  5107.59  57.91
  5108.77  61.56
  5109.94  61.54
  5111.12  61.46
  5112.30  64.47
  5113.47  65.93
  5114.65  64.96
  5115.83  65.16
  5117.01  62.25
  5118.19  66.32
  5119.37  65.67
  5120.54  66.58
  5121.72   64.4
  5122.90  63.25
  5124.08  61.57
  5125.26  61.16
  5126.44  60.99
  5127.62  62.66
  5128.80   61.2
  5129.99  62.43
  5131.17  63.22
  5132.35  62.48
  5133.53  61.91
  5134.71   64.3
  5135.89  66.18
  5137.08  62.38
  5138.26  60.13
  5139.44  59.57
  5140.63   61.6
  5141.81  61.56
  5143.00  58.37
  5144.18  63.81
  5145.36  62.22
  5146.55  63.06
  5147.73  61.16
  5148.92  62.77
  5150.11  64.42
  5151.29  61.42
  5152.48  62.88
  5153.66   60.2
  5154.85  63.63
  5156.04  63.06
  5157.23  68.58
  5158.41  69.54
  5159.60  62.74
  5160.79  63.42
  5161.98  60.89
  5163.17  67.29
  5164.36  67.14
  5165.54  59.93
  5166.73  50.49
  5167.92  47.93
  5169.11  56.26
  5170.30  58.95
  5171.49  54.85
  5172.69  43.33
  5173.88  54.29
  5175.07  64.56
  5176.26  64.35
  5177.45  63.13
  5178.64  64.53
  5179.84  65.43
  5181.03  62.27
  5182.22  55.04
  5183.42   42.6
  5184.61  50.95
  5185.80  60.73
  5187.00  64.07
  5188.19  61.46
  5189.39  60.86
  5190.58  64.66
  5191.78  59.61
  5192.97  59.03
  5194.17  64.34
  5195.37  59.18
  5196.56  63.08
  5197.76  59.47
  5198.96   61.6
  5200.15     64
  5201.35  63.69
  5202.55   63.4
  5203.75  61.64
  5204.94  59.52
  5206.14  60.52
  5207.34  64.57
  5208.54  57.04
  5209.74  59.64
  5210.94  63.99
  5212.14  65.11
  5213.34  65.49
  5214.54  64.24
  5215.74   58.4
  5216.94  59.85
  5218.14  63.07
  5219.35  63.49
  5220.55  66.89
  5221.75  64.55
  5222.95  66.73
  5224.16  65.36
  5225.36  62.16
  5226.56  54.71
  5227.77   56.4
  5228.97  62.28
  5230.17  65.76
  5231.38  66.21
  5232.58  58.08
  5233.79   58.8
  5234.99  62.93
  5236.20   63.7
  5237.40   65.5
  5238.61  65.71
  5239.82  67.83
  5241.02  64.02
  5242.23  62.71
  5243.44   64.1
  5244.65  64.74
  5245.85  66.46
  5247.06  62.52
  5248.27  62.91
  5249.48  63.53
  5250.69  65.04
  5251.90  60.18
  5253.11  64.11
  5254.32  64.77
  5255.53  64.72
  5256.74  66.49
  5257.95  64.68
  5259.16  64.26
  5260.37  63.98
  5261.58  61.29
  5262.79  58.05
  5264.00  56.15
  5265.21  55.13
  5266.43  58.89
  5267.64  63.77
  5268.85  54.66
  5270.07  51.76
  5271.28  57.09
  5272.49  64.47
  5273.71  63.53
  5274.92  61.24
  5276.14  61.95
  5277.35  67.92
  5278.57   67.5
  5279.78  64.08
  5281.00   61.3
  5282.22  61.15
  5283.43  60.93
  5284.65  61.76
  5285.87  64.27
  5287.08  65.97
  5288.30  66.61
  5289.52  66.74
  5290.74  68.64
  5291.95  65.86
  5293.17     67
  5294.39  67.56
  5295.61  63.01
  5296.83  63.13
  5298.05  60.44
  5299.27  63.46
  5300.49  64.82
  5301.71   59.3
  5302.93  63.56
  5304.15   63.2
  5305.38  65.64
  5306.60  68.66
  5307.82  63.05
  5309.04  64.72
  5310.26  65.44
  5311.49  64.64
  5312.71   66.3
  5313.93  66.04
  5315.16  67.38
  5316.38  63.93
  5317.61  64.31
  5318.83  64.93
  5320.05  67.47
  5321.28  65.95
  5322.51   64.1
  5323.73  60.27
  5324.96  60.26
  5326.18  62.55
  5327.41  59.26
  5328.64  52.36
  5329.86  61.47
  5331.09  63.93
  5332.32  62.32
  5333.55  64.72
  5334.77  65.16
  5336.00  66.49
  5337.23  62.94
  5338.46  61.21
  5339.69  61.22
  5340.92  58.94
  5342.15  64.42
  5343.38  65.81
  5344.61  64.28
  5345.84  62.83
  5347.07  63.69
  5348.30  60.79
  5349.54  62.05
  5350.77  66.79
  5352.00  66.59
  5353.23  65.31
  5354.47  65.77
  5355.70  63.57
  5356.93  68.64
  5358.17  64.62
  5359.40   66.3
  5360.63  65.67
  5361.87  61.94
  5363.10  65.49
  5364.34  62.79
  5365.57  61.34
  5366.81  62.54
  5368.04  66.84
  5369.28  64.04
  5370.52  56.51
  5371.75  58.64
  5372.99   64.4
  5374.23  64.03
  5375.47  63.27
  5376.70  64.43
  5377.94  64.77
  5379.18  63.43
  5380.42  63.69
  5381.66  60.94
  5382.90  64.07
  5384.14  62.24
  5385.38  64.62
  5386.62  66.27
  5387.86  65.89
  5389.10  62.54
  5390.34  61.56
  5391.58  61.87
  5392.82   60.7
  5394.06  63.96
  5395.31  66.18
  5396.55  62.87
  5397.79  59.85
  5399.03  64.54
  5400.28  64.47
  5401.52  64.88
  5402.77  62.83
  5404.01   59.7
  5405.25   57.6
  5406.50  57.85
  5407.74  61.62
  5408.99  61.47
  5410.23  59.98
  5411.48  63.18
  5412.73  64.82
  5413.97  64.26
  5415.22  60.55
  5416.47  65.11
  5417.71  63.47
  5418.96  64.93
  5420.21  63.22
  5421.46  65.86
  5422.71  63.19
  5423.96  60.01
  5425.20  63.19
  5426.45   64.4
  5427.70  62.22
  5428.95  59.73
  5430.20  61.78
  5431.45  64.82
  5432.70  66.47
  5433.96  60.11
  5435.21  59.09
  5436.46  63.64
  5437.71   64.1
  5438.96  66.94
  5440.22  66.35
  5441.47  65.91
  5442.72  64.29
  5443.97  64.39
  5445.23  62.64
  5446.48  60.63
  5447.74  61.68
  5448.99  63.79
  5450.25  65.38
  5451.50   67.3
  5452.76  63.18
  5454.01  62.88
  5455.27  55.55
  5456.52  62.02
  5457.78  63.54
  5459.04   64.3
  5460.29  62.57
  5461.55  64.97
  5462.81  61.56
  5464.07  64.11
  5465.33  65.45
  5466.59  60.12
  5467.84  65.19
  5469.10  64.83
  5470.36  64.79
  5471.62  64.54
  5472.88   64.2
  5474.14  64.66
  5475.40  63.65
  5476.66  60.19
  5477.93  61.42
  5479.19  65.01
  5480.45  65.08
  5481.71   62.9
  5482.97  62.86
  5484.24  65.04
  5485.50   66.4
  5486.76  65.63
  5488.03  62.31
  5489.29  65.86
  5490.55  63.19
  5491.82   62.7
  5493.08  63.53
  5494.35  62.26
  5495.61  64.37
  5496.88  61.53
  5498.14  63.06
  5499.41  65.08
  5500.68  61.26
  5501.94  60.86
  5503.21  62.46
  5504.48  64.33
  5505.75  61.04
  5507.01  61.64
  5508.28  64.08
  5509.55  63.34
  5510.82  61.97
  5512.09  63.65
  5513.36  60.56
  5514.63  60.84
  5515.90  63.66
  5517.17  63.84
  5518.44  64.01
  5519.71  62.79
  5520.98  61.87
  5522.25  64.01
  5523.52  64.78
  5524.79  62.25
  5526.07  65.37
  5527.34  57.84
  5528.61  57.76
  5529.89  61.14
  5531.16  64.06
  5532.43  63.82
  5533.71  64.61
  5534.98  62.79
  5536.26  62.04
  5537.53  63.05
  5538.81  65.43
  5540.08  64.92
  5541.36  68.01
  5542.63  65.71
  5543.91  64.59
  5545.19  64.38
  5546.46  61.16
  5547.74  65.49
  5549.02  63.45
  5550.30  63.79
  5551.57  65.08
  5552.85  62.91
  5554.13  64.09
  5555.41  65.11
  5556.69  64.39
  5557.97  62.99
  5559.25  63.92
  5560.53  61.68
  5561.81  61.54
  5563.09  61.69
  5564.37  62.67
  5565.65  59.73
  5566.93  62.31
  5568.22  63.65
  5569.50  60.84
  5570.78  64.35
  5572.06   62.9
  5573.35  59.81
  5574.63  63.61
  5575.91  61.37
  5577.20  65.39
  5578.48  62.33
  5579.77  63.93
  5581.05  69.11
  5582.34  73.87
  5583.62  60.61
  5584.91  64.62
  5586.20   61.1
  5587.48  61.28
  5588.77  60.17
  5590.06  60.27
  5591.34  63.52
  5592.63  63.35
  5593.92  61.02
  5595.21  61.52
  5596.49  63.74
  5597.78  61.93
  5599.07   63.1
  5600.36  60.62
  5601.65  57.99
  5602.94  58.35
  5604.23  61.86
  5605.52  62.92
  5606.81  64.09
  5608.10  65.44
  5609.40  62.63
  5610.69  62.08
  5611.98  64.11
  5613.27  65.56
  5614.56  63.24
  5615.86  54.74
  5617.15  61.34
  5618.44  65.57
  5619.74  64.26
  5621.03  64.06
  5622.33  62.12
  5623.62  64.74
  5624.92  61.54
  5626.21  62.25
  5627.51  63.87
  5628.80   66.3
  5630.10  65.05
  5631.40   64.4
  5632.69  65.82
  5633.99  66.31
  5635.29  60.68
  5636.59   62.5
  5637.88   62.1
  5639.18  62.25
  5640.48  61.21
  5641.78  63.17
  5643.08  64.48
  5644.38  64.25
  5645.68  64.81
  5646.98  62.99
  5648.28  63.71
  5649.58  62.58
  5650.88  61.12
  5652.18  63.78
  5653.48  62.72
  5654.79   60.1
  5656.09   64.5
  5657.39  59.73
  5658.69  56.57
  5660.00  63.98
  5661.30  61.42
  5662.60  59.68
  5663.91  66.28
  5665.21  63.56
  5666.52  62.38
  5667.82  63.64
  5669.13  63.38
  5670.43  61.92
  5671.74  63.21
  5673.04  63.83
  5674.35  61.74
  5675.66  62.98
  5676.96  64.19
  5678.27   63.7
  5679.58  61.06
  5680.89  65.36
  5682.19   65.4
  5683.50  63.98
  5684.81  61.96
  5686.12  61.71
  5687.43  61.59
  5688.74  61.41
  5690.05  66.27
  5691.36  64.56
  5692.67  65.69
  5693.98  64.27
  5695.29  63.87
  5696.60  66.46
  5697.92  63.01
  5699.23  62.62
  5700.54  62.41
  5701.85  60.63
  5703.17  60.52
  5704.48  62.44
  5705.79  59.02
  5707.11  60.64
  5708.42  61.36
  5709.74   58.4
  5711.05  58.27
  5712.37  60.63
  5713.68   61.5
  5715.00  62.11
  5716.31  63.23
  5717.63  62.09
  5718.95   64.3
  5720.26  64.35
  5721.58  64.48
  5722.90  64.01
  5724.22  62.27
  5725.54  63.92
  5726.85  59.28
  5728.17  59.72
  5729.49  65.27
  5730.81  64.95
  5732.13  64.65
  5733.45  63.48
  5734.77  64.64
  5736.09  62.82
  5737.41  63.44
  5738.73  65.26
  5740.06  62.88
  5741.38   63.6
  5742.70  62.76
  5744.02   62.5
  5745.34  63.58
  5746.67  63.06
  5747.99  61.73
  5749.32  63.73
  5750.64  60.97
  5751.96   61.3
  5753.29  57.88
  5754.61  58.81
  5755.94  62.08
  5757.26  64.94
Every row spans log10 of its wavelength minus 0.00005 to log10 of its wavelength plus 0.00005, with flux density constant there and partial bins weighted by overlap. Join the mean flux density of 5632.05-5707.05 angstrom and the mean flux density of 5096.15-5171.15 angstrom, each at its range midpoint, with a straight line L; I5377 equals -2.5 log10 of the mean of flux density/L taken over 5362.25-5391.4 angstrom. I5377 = -0.01 mag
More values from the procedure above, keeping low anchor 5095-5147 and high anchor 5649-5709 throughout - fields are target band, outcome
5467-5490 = -0.02 mag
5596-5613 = 0.01 mag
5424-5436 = 0.01 mag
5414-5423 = -0.02 mag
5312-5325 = -0.03 mag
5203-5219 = 0.02 mag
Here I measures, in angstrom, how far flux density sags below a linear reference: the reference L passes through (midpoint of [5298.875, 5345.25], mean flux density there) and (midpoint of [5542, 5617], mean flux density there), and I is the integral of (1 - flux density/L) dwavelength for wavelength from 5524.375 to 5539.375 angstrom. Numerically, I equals 0.1 angstrom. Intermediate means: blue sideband 63.5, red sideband 62.9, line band 62.5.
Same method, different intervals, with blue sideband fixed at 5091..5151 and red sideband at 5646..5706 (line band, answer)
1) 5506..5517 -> 0.1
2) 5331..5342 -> 0.0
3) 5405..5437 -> 0.3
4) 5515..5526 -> -0.1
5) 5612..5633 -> -0.2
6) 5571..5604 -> 0.1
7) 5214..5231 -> 0.2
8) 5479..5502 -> -0.2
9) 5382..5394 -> 0.0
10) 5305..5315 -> -0.4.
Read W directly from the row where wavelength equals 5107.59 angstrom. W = 57.91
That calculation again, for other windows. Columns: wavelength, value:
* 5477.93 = 61.42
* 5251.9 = 60.18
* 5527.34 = 57.84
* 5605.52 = 62.92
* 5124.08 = 61.57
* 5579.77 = 63.93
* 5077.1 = 63.58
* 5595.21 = 61.52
